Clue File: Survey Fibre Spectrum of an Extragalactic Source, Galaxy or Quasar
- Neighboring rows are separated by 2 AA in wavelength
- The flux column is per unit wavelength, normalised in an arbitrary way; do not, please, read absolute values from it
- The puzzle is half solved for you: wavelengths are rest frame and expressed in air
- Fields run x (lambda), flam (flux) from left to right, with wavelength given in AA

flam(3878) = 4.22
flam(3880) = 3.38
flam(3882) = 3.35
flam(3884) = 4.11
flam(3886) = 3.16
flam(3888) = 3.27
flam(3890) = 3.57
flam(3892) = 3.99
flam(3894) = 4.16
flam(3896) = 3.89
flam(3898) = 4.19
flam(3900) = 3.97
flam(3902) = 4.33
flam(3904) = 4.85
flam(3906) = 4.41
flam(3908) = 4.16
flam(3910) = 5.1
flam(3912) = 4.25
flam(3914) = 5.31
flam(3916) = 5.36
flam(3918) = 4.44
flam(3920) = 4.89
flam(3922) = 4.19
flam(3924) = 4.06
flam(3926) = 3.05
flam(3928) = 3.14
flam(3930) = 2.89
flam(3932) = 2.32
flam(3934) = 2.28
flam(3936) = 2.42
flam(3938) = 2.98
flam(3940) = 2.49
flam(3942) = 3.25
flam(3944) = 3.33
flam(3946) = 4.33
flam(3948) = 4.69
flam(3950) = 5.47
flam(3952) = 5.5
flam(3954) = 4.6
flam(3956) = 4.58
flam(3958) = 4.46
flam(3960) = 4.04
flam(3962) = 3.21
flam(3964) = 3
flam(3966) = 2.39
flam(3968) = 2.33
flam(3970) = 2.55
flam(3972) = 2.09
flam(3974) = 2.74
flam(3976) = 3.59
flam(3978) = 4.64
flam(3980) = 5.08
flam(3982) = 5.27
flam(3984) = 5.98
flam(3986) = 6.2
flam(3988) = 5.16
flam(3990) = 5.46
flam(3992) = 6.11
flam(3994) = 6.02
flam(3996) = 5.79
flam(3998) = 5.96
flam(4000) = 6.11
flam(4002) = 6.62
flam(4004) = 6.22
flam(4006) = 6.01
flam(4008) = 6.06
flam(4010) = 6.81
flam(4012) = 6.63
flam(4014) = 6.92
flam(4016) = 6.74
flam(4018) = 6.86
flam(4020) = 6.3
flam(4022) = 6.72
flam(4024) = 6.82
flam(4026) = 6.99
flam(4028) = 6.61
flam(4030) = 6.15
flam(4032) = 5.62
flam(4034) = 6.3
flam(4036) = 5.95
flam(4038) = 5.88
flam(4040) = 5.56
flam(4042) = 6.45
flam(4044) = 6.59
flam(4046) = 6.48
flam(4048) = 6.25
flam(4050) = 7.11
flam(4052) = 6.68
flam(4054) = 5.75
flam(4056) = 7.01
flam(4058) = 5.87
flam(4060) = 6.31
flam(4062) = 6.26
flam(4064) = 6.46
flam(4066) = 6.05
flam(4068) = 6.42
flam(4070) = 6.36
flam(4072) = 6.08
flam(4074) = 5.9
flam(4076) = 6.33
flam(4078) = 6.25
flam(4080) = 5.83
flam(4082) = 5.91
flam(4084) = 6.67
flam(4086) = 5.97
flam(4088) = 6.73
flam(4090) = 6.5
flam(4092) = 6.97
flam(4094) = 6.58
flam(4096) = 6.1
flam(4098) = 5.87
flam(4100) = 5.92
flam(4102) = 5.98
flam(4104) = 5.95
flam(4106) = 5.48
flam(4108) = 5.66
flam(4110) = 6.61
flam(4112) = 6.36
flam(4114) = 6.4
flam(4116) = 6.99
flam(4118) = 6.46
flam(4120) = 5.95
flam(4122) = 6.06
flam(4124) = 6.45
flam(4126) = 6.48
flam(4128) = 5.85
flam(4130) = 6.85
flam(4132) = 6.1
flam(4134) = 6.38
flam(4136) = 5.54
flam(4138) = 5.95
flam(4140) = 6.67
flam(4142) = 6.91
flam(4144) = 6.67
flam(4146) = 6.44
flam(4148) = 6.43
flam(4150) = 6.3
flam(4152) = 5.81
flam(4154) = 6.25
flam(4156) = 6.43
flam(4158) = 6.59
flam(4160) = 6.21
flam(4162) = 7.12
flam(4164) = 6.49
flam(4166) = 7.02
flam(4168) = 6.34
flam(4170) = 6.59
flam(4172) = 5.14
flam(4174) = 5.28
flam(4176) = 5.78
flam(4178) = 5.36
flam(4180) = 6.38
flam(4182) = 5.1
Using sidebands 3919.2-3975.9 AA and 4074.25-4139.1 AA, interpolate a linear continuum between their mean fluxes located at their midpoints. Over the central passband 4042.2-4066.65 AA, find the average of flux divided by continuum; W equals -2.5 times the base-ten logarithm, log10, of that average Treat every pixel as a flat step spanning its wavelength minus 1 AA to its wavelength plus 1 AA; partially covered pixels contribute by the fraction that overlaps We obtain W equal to -0.20 mag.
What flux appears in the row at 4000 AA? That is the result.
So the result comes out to 6.11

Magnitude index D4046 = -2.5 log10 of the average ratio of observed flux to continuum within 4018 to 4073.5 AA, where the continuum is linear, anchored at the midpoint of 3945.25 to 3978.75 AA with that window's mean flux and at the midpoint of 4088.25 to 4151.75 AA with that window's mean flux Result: -0.24 mag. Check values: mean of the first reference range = 3.77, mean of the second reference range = 6.29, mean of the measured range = 6.34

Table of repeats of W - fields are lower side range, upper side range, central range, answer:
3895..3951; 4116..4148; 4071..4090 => -0.082 mag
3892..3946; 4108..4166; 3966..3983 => 0.285 mag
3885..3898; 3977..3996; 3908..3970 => 0.204 mag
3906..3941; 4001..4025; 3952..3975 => 0.415 mag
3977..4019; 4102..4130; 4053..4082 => -0.009 mag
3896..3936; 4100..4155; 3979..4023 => -0.240 mag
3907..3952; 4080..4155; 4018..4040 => -0.226 mag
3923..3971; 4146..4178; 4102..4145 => -0.096 mag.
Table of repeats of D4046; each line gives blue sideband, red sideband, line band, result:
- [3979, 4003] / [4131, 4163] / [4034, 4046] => -0.03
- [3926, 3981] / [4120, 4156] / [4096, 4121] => -0.05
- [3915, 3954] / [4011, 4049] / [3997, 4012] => -0.10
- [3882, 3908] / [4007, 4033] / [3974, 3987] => 0.16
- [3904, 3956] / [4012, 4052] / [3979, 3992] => -0.05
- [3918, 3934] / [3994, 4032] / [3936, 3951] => 0.11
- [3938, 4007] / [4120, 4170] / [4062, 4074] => -0.13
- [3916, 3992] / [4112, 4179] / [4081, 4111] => -0.10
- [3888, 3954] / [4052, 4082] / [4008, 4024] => -0.22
